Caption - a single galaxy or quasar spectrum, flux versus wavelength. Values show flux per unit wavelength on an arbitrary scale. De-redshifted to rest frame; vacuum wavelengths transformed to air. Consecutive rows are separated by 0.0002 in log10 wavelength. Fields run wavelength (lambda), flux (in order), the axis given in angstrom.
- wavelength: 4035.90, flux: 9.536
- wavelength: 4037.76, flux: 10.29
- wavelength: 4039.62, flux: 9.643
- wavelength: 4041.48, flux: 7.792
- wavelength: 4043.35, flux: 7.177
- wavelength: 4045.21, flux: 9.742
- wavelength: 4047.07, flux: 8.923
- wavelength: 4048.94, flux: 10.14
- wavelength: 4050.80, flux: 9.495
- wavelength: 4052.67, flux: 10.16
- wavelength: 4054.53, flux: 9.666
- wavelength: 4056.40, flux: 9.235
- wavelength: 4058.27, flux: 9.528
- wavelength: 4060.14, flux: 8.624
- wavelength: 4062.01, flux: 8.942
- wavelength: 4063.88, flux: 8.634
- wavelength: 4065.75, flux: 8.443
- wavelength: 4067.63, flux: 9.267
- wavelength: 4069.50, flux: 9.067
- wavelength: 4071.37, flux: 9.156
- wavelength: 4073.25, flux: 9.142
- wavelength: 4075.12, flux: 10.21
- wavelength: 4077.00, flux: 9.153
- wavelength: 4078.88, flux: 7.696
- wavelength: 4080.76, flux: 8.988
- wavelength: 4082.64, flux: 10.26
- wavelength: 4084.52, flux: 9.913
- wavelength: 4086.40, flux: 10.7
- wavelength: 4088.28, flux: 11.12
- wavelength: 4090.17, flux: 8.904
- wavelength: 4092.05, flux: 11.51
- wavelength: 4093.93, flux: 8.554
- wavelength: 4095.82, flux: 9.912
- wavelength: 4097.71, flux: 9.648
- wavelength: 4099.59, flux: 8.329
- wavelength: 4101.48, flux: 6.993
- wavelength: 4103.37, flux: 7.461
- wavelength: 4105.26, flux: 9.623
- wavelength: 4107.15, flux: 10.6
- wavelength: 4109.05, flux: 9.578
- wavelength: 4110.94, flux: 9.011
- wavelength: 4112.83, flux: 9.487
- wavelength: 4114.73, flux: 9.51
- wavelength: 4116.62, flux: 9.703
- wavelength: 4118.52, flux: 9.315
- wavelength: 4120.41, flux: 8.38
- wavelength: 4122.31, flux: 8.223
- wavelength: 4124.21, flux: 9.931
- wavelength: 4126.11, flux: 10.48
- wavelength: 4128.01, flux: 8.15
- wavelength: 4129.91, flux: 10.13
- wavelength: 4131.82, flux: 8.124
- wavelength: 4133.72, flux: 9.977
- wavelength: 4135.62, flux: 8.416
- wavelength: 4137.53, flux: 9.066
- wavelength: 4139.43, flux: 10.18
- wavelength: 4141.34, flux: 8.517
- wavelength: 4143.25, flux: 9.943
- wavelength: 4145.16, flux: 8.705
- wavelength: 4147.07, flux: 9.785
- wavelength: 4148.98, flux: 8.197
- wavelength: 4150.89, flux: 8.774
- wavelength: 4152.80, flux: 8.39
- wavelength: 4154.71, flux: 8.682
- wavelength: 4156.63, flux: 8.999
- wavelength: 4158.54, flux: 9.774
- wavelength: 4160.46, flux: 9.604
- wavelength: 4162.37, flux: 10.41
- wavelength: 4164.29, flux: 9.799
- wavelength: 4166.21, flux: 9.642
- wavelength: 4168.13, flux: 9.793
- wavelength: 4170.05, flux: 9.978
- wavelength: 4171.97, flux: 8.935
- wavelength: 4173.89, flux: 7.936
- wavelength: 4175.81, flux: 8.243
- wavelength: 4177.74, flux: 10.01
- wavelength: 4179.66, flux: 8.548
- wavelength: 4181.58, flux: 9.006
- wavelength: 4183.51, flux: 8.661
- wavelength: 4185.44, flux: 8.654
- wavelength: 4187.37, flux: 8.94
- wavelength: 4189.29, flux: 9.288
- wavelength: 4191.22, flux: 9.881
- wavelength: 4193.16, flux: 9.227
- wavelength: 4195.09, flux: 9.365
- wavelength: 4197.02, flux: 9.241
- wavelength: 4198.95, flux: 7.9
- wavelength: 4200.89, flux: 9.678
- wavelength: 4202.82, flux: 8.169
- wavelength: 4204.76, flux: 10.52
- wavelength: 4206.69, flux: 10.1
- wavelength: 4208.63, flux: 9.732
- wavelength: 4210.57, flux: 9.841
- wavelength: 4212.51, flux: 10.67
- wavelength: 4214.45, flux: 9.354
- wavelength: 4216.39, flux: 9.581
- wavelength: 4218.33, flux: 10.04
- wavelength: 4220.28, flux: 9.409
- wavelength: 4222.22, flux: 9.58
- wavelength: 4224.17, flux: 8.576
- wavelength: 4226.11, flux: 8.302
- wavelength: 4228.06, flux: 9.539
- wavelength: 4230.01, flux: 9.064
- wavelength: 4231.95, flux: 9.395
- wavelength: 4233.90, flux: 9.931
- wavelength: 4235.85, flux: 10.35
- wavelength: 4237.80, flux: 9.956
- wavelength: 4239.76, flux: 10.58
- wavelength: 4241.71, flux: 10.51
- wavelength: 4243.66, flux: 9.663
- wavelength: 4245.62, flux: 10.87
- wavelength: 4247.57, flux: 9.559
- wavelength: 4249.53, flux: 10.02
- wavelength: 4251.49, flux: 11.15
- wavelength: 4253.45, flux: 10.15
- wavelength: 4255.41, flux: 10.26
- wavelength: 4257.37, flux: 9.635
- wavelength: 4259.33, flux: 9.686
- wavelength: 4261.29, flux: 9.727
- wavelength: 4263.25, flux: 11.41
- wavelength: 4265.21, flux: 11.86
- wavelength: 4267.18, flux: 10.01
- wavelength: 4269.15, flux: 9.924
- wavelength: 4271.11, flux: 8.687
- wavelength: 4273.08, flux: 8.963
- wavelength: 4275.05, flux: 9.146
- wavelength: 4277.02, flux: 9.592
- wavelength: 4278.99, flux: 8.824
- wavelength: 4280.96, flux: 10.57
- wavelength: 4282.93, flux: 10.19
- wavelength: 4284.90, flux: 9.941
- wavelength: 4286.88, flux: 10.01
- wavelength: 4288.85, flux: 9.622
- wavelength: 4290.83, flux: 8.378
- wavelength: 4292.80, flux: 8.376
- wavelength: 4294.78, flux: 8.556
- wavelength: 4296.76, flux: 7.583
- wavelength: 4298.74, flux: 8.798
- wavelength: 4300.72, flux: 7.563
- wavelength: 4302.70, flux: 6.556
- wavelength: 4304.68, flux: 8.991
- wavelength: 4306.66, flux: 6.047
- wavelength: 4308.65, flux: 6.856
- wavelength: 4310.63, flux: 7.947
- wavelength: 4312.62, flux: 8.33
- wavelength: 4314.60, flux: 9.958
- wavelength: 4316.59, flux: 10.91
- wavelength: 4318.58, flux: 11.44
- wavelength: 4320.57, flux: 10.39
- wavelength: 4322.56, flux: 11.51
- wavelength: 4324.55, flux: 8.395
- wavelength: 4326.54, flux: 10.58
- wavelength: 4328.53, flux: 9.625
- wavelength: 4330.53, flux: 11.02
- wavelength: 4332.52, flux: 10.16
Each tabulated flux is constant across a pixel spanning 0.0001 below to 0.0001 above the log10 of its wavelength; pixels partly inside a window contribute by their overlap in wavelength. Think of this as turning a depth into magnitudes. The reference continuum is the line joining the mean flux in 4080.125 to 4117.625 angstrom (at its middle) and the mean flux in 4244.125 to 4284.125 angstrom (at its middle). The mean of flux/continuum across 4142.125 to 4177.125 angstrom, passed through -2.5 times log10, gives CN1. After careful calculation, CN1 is 0.06 mag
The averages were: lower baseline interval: 9.49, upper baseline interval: 10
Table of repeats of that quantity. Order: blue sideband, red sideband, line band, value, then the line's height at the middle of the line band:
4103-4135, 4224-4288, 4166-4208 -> 0.05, 9.6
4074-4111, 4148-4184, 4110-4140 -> 0.01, 9.29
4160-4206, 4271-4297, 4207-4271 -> -0.08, 9.23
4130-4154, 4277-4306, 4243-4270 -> -0.16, 8.89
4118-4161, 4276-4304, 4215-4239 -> -0.06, 8.99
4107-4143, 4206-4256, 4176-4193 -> 0.06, 9.6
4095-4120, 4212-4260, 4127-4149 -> 0.02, 9.31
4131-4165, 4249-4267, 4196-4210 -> 0.05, 9.81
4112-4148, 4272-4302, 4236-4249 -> -0.12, 9.11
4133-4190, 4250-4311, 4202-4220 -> -0.07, 9.18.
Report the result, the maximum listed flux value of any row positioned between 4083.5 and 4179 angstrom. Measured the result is 11.51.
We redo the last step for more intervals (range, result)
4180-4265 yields 11.41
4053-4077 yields 10.21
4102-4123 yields 10.6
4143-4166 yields 10.41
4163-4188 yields 10.01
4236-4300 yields 11.86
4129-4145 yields 10.18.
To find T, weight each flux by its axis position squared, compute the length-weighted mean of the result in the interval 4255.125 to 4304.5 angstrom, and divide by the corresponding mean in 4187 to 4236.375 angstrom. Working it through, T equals 1.0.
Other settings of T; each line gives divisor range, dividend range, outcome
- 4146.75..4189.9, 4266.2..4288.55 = 1.11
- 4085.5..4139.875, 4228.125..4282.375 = 1.14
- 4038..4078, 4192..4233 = 1.10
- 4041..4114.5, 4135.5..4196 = 1.03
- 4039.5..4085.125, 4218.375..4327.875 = 1.15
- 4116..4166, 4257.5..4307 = 1.07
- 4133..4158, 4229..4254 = 1.17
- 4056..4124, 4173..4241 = 1.07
